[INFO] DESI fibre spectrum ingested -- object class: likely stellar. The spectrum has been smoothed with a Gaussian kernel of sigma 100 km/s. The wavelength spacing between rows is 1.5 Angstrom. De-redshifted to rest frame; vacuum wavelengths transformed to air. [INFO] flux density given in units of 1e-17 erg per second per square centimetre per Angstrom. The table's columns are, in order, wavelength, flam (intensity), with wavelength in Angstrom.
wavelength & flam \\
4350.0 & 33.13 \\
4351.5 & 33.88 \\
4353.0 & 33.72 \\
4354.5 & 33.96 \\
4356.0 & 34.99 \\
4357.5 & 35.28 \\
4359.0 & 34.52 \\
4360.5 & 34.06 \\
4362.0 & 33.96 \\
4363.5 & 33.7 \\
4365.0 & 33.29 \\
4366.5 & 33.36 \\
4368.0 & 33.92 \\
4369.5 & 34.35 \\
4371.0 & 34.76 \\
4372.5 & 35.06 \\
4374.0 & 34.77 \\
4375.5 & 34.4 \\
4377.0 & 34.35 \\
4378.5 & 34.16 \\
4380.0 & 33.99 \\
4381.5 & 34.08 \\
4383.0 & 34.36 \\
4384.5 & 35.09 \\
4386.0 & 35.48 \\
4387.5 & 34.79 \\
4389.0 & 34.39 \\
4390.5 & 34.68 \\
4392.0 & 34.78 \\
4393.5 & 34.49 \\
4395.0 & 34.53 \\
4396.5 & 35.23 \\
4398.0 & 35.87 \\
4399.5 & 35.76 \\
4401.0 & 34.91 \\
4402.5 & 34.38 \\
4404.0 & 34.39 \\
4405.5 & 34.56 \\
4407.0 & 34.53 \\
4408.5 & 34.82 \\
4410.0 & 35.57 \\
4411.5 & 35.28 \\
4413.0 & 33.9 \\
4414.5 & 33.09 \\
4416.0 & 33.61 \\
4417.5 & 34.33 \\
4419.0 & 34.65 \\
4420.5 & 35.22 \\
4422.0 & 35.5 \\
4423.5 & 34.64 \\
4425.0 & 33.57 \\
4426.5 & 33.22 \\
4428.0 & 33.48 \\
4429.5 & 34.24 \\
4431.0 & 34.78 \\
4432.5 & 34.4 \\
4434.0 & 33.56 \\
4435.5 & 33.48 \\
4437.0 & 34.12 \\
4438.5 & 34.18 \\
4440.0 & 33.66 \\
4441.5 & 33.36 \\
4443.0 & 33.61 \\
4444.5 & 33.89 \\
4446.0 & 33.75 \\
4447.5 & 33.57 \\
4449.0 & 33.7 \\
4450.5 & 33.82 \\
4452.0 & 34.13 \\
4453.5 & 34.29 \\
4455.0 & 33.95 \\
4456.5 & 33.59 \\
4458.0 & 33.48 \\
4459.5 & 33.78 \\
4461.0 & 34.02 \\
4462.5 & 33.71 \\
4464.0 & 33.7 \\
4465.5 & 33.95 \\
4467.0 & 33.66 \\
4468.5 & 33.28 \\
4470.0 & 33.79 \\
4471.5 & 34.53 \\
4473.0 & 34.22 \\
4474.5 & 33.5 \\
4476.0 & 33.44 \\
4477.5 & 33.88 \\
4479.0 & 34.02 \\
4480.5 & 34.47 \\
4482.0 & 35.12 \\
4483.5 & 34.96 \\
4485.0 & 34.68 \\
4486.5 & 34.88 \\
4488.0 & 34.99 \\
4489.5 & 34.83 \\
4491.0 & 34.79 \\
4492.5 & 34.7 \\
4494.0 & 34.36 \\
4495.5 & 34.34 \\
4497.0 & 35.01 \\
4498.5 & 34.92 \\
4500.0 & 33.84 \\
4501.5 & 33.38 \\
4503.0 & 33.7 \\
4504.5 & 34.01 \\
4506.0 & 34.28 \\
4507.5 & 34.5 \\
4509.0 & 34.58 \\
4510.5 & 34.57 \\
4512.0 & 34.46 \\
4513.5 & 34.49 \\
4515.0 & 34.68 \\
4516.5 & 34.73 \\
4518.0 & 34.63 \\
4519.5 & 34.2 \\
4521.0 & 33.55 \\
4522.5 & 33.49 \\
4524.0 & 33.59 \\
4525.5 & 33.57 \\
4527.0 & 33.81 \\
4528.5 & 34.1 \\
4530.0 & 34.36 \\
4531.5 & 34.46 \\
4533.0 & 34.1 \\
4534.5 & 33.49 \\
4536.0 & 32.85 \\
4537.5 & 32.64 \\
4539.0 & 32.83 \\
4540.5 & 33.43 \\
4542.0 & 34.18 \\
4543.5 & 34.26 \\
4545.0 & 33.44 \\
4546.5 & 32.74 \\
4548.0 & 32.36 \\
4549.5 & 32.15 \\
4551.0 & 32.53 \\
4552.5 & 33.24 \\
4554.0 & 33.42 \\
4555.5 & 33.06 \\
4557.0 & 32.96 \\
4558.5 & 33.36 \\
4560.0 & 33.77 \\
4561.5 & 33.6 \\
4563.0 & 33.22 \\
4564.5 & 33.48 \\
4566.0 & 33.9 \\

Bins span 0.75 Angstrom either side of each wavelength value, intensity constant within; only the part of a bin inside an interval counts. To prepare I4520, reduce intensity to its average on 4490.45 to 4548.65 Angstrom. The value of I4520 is 34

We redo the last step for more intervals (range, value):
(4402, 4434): 34.4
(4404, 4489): 34.1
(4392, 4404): 35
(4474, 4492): 34.5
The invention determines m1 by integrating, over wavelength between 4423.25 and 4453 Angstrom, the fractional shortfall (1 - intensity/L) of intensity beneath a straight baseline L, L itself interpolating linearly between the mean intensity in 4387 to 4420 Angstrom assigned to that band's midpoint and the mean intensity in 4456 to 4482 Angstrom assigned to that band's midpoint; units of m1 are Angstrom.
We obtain 0.3 Angstrom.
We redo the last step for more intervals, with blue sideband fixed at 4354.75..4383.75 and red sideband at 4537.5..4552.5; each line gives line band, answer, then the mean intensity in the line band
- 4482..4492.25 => -0.4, 34.9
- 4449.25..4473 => -0.1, 33.9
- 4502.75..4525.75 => -0.6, 34.2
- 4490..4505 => -0.4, 34.3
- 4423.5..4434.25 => 0.0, 34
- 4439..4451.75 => 0.0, 33.7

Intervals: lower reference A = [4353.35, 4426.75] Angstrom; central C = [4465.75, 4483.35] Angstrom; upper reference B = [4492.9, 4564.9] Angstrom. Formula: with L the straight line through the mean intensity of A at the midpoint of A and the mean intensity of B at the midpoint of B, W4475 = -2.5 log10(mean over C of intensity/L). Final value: 0.001 mag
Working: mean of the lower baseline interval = 34.5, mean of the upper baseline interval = 33.8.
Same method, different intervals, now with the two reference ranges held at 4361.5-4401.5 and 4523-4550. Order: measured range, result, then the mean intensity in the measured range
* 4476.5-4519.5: -0.02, 34.5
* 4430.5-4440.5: 0.00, 34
